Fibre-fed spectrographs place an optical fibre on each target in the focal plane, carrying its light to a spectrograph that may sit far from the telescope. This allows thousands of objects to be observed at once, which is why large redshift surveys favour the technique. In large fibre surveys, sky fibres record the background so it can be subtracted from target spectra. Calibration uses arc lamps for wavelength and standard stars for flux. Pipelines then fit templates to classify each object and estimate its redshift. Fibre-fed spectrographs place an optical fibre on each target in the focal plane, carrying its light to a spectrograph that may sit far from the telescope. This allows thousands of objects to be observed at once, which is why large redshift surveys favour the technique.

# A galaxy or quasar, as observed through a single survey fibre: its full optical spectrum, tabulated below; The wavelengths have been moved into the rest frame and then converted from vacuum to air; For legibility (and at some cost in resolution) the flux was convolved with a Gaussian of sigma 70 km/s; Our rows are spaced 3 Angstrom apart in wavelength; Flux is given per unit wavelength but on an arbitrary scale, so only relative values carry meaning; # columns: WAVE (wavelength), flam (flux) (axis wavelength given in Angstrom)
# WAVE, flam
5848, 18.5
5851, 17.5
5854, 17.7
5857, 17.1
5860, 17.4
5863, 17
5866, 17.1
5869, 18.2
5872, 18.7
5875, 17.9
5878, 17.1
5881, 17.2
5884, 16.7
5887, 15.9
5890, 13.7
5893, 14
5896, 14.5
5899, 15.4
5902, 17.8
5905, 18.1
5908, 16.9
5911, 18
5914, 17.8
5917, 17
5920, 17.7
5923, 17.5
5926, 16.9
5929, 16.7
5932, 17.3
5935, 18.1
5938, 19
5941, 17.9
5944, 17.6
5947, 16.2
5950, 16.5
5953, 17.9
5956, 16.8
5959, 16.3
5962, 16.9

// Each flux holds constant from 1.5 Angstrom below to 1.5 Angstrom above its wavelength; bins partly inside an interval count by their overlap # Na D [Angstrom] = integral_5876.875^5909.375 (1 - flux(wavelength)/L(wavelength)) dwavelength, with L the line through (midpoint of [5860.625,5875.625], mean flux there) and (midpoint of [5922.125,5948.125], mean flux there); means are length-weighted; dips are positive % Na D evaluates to 2.85 Angstrom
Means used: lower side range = 17.8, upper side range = 17.5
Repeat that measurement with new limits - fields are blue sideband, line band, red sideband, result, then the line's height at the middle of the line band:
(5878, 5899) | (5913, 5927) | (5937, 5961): -0.9 Angstrom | 16.4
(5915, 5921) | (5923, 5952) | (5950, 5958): -0.2 Angstrom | 17.2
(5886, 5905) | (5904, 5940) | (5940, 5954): -2.8 Angstrom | 16.3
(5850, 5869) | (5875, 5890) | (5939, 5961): 0.7 Angstrom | 17.3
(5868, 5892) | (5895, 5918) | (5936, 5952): 0.2 Angstrom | 17.1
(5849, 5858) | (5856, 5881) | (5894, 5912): -0.4 Angstrom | 17.3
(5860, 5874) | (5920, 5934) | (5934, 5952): 0.3 Angstrom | 17.6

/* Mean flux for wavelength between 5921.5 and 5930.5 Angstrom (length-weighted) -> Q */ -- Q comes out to 17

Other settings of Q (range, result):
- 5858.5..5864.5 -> 17.2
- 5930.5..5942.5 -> 18.1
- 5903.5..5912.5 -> 17.7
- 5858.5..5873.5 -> 17.7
